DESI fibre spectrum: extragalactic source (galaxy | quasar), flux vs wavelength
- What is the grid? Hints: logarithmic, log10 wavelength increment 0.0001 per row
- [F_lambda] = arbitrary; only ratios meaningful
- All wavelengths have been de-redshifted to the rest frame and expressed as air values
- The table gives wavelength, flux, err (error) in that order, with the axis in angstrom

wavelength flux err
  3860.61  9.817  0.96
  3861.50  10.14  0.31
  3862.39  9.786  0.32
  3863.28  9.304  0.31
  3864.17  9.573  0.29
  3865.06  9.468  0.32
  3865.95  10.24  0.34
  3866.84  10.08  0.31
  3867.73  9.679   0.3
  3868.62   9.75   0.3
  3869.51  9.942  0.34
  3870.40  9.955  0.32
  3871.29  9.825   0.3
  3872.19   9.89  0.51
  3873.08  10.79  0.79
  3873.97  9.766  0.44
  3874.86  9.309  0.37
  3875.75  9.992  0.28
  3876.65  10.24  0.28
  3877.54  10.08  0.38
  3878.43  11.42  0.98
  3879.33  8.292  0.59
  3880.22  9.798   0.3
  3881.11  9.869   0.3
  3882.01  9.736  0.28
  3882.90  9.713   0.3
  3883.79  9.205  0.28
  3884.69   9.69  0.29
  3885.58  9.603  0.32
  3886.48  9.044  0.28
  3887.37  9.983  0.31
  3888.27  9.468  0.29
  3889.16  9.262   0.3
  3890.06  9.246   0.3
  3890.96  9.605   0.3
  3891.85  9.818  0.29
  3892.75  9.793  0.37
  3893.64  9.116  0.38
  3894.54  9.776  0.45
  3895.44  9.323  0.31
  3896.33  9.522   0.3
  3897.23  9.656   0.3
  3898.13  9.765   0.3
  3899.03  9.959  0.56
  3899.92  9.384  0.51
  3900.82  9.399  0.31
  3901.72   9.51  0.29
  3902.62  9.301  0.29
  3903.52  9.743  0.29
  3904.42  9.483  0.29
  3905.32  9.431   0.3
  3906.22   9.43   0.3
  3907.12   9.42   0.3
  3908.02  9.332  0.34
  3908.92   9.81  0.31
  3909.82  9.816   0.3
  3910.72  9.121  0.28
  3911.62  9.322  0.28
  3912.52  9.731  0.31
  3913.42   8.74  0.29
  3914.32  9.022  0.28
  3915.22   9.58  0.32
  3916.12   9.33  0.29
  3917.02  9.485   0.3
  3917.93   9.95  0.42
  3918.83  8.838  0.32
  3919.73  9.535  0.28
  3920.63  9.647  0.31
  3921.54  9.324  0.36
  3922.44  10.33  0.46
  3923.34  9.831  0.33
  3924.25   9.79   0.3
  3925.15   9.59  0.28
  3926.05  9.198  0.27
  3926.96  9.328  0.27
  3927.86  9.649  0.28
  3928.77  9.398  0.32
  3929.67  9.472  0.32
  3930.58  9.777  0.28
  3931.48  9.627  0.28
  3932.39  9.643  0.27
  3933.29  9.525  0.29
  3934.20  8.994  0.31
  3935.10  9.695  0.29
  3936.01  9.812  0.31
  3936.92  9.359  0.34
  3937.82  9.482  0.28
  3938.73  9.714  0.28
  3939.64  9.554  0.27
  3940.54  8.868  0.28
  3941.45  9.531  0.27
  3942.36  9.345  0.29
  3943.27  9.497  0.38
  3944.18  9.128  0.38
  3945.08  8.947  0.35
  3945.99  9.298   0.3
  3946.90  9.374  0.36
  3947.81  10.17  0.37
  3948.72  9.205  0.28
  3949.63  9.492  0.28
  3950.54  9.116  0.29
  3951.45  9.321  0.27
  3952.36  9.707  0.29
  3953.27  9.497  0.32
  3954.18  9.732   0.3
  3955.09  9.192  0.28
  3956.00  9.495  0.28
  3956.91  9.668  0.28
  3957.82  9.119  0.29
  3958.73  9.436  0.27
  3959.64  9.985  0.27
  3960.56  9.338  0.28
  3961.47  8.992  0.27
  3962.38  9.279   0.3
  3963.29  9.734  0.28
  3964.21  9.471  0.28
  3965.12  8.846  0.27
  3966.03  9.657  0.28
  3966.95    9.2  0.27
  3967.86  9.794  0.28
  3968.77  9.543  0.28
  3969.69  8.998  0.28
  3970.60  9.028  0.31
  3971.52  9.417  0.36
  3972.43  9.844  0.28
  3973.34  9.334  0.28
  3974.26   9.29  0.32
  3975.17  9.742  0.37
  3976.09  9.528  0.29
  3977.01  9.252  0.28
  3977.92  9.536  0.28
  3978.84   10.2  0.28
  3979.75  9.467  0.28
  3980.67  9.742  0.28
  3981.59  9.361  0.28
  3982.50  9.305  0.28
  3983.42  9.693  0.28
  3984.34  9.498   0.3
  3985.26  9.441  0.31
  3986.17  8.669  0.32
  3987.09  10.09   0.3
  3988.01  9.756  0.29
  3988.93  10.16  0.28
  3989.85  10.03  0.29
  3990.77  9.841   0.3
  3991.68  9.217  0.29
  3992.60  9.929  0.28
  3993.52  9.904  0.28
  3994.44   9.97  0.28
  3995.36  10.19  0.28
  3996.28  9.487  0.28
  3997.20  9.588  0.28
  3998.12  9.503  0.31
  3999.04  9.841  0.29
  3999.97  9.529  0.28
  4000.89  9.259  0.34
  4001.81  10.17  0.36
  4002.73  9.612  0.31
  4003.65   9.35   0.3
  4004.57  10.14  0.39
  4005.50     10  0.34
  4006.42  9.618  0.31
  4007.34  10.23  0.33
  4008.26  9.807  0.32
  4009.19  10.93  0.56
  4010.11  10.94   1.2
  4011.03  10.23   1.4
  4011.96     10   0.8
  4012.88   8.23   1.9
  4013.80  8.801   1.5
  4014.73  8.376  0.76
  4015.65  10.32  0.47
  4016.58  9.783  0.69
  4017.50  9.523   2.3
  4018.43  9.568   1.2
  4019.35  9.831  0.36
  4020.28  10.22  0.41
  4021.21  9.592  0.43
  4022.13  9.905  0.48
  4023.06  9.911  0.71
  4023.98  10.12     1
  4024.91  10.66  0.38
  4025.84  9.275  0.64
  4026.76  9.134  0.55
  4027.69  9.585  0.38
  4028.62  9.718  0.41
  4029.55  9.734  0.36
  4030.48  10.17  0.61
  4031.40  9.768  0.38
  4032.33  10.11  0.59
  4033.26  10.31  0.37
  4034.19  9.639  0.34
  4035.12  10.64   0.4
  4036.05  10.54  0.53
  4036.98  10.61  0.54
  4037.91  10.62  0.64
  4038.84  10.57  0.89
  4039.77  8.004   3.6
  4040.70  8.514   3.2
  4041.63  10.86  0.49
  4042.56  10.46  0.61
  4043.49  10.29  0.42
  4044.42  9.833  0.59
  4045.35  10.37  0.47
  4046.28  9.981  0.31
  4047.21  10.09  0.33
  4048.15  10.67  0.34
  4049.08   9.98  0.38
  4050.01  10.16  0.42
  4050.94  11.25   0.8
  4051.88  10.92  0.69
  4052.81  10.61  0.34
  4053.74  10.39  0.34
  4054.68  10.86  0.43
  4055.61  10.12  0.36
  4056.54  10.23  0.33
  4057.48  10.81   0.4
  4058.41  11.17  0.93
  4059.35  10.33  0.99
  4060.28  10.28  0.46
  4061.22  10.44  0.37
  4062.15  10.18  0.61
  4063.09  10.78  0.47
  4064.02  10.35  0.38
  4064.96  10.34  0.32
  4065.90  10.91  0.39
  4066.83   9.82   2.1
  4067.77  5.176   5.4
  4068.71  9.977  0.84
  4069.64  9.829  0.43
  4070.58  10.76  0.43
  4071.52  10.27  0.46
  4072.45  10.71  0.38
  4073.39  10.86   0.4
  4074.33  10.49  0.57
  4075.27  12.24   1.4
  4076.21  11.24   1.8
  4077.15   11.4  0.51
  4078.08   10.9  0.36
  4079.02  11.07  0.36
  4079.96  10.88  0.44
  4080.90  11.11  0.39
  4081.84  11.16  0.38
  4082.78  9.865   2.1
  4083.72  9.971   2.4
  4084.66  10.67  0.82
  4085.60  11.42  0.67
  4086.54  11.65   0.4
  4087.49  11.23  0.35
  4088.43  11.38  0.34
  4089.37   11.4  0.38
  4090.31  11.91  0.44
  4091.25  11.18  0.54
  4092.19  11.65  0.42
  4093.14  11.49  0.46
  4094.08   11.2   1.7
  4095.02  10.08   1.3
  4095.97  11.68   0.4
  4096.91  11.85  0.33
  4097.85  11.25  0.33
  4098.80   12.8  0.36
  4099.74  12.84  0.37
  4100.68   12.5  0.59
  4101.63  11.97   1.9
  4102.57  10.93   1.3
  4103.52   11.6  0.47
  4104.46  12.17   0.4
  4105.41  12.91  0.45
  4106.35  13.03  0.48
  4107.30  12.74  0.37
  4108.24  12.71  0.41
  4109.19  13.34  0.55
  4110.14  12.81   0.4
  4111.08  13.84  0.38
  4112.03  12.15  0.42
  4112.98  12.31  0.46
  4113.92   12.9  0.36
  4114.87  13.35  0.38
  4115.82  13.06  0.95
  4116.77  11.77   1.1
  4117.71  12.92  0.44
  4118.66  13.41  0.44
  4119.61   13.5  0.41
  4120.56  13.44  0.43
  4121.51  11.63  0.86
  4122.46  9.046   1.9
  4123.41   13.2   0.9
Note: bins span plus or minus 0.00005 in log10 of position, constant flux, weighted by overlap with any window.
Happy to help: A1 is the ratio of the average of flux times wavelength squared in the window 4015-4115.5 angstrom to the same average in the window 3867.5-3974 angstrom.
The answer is 1.22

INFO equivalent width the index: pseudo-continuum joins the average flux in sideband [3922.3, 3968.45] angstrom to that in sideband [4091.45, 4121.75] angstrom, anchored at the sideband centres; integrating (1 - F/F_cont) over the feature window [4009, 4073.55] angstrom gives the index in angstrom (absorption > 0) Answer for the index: 6.6 angstrom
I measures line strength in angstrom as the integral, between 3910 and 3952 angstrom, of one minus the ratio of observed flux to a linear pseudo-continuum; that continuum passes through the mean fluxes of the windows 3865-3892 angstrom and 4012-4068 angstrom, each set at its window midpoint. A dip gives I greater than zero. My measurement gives 1.7 angstrom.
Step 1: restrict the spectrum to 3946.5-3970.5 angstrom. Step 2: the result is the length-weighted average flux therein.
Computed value 9.43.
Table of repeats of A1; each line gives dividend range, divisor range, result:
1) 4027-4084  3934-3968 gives 1.15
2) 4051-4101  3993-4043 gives 1.13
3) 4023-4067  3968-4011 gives 1.08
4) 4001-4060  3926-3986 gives 1.10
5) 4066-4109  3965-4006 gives 1.23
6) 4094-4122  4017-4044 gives 1.30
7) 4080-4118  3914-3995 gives 1.35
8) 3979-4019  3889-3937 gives 1.07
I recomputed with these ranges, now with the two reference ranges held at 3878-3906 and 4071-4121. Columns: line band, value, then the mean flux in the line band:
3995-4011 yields 1.34 angstrom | 9.9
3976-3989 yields 1.24 angstrom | 9.56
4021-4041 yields 2.21 angstrom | 9.88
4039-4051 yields 1.35 angstrom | 10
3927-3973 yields 3.49 angstrom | 9.44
